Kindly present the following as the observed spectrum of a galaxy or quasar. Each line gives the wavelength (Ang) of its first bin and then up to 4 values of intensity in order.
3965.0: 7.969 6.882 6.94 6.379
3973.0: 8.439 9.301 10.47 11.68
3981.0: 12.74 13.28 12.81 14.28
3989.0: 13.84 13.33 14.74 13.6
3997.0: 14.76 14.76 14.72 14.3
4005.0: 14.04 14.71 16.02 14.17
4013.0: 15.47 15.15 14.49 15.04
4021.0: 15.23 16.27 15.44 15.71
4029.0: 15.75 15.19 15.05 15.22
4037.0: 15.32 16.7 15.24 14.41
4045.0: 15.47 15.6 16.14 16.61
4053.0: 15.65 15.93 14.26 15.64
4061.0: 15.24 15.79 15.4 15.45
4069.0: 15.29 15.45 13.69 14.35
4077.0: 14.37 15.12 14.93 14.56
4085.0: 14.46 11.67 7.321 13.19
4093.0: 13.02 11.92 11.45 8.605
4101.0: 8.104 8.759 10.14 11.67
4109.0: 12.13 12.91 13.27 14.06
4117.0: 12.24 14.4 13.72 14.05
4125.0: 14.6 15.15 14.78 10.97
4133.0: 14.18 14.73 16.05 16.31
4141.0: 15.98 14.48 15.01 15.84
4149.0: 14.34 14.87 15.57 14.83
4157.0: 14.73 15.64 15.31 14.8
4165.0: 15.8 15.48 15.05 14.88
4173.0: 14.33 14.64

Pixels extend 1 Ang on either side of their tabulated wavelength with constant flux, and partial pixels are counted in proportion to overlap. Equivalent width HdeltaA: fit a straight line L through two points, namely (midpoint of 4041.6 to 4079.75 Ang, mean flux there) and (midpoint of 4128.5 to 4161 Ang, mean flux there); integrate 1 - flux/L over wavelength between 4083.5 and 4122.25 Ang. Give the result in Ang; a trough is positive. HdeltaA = 8.5 Ang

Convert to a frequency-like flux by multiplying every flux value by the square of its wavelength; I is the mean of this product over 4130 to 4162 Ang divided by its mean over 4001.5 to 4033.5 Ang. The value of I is 1.05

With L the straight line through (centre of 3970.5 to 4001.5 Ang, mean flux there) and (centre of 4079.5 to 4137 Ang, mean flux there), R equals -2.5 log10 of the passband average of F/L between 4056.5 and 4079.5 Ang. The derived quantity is -0.192 mag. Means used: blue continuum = 12.5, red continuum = 12.6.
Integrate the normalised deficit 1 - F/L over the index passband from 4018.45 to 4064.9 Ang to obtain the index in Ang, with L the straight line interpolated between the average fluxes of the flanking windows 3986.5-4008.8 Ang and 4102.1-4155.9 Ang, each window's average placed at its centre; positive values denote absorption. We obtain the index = -4.3 Ang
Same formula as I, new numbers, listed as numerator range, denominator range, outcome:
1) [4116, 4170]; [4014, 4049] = 1.01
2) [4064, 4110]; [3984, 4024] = 0.90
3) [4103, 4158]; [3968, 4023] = 1.13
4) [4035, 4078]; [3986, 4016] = 1.08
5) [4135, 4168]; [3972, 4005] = 1.28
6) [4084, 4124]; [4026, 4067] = 0.79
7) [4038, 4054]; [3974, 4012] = 1.19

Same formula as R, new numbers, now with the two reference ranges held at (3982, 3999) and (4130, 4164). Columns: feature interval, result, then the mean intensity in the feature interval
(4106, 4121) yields 0.13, 13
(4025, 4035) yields -0.09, 15.4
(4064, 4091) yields 0.04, 14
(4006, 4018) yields -0.07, 15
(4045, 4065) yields -0.10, 15.6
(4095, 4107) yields 0.43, 9.81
